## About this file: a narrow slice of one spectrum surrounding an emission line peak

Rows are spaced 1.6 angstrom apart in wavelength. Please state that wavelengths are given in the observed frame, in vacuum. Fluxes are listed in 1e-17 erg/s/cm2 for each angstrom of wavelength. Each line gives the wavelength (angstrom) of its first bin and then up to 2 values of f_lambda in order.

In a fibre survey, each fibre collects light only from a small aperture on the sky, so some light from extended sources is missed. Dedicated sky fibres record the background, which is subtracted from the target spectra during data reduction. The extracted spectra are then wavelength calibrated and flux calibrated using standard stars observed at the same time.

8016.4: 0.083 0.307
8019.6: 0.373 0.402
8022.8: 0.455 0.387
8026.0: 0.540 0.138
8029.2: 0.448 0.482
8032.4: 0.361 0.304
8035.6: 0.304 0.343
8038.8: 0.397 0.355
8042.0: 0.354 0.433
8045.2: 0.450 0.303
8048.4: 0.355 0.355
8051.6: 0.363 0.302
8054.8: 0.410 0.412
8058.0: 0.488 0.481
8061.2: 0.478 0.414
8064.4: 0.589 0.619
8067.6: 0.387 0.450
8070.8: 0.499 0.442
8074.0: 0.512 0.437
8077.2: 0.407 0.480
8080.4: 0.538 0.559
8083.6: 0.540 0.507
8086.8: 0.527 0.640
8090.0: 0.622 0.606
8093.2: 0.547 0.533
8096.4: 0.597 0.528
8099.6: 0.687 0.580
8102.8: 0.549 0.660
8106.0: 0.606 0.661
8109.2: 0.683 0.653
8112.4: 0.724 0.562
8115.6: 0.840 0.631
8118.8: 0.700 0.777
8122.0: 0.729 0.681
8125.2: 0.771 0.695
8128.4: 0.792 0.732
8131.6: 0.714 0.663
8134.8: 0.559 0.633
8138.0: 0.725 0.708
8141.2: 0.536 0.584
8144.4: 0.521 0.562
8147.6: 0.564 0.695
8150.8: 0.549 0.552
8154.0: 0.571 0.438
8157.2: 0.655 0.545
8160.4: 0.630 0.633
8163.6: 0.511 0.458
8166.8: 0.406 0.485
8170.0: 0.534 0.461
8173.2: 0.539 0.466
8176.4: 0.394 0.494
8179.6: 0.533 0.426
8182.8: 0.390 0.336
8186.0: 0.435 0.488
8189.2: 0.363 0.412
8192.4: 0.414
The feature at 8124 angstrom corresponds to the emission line Mg II 2798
